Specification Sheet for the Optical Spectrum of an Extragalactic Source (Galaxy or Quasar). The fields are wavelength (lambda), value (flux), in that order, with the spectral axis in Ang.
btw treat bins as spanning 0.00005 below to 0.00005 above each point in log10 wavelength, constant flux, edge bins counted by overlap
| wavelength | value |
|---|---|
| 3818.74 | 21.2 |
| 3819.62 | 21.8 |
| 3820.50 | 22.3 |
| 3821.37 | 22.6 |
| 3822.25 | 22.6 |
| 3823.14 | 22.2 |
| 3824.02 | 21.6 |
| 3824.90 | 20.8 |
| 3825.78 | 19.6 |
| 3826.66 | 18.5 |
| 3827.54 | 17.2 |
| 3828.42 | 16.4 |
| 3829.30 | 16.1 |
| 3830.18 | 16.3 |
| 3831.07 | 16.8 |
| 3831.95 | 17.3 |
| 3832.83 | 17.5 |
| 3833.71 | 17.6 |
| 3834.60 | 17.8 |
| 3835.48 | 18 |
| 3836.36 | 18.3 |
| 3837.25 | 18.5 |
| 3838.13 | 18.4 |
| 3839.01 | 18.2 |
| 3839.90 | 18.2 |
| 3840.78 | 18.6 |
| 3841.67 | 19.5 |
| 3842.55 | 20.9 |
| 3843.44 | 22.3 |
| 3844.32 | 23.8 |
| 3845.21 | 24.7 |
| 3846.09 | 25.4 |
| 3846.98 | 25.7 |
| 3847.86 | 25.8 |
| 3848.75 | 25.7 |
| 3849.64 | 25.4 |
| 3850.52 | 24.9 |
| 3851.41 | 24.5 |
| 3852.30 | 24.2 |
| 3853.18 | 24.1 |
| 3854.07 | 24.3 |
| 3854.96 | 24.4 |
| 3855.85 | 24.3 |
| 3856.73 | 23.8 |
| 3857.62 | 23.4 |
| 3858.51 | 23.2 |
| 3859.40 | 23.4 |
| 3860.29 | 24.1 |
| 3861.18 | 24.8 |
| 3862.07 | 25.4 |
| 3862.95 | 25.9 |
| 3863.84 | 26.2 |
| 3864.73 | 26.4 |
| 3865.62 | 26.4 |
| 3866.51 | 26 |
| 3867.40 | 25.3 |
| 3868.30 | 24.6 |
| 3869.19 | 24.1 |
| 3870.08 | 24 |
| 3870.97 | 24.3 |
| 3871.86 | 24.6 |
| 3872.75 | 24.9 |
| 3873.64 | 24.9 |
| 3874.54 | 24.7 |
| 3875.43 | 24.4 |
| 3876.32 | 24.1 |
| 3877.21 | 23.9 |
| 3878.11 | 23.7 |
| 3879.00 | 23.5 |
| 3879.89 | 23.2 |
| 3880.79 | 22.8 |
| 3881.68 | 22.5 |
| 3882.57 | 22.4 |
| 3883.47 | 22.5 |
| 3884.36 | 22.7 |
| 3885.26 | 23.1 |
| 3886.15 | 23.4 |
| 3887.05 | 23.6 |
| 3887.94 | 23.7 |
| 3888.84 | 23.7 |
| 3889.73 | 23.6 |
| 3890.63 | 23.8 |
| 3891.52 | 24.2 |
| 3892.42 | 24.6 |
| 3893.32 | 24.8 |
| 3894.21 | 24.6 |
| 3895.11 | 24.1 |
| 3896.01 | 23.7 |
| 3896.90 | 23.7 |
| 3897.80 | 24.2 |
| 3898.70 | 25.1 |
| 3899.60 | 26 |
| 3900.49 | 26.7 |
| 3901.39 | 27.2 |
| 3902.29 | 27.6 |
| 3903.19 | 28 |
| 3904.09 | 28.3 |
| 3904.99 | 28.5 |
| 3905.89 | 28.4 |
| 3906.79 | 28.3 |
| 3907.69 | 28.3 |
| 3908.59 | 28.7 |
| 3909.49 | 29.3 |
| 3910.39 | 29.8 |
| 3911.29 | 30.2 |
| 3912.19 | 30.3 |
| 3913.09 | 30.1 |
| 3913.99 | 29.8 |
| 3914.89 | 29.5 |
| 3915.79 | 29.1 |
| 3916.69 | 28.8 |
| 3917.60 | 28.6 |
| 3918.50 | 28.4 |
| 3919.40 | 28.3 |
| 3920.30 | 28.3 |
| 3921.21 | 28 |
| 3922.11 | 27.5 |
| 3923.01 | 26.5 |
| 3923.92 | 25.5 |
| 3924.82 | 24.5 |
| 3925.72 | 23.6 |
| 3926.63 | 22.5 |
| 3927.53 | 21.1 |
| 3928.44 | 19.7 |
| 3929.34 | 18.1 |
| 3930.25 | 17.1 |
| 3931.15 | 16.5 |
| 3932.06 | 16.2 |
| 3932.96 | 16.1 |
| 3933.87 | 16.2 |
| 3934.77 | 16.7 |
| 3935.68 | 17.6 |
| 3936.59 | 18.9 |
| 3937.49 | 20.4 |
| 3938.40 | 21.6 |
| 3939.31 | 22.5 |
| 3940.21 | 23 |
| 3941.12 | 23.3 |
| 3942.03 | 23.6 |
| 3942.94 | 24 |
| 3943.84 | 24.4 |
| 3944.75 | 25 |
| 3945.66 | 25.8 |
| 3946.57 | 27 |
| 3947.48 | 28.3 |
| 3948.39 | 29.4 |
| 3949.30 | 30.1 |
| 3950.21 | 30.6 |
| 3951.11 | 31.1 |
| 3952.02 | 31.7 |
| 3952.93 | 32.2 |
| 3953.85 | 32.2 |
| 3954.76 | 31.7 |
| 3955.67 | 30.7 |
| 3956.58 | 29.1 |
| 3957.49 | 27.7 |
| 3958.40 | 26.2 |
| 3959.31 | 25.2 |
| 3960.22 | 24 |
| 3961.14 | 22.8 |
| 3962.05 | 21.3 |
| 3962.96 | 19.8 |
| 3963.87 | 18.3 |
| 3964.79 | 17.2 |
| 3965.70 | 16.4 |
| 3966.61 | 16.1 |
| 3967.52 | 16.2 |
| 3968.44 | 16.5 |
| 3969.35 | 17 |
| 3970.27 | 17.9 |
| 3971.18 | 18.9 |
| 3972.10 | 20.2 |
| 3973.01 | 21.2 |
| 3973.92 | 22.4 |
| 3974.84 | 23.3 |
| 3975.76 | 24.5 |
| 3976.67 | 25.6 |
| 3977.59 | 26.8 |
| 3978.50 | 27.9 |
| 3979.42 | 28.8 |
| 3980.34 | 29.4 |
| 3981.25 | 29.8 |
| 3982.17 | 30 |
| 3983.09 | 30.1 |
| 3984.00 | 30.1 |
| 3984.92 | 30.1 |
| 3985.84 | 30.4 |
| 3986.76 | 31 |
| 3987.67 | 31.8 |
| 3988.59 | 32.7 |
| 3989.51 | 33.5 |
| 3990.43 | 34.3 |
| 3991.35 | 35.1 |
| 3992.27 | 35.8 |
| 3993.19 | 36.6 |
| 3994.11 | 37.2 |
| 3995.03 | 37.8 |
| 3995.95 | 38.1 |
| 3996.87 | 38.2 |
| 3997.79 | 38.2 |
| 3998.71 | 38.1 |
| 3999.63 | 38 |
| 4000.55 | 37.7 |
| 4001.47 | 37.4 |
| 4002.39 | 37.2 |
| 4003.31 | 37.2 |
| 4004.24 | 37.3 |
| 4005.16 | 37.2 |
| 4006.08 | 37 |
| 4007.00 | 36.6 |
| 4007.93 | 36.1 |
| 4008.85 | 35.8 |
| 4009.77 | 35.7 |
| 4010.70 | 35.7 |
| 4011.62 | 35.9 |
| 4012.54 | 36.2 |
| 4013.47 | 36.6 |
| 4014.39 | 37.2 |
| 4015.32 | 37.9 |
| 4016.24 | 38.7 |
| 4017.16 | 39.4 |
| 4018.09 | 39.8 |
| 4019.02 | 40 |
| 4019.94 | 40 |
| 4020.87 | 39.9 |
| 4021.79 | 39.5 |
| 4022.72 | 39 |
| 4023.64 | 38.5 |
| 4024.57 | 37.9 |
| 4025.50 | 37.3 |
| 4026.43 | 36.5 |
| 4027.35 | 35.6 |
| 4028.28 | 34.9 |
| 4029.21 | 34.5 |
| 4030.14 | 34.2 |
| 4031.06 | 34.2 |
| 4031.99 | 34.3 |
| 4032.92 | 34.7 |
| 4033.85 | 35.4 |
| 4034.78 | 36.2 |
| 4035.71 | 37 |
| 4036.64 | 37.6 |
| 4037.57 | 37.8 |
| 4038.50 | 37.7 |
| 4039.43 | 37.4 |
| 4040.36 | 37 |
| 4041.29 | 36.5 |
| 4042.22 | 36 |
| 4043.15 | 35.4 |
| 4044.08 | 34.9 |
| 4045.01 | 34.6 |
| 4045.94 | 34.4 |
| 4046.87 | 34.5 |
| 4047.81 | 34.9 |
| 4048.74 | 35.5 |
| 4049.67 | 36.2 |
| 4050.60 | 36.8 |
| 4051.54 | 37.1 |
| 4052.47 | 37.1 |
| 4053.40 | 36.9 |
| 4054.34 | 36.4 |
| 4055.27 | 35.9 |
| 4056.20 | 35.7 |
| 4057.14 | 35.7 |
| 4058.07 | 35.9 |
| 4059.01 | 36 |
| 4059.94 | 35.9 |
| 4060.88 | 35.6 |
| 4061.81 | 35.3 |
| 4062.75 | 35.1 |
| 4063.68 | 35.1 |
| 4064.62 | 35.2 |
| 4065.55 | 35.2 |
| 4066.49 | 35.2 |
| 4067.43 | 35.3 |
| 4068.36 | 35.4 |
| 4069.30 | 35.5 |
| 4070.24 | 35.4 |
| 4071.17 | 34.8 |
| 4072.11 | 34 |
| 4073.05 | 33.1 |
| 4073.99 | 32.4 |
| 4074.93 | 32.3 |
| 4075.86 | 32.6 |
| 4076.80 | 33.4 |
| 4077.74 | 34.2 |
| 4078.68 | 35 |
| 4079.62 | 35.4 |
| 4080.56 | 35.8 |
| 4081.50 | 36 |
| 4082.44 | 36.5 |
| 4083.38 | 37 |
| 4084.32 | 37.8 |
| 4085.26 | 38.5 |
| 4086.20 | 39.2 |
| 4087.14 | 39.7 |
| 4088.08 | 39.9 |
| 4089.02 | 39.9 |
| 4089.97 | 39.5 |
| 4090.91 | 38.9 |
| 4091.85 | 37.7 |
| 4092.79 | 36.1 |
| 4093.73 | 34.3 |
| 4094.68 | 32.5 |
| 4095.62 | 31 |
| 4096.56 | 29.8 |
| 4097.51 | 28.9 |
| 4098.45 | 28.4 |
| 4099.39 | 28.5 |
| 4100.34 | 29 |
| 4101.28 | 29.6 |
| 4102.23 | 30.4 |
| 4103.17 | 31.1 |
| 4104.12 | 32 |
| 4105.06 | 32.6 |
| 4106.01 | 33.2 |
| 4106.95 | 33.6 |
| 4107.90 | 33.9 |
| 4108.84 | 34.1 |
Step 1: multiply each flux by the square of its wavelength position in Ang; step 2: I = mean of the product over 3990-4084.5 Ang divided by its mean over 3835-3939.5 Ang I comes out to 1.6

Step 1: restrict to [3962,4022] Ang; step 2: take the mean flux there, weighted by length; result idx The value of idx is 31.3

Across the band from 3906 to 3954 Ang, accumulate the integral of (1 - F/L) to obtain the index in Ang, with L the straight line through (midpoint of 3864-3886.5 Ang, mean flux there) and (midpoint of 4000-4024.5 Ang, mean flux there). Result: 6.67 Ang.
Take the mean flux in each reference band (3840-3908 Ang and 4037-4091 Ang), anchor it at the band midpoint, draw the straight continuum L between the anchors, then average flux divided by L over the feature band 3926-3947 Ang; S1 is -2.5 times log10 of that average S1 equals 0.34 mag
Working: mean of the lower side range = 24.5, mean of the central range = 20.8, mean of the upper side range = 36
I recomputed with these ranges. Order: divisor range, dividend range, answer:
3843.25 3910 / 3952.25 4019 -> 1.30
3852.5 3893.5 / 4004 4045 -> 1.65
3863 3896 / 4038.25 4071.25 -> 1.62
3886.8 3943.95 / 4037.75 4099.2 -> 1.55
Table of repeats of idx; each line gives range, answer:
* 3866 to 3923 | 25.9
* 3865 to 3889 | 24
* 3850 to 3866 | 24.7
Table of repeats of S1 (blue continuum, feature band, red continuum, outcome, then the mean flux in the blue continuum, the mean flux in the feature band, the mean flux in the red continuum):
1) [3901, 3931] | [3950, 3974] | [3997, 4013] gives 0.33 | 26.8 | 23.4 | 36.9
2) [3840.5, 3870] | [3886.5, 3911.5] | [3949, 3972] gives -0.09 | 24.3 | 26.1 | 23.9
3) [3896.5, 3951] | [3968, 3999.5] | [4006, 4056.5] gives 0.08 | 25.2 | 29.5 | 36.6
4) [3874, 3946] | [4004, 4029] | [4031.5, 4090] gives -0.15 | 24.5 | 37.5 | 35.9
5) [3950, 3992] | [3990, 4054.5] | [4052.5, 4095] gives -0.19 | 26.1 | 36.8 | 35.9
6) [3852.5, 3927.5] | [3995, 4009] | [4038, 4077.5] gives -0.17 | 25.5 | 37.4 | 35.4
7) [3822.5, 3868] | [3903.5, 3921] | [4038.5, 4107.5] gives -0.13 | 21.9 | 29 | 34.9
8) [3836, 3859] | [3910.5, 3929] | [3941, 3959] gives -0.02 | 22.7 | 27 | 28.3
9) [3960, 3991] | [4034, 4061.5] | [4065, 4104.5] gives -0.16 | 24.6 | 36.1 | 34.5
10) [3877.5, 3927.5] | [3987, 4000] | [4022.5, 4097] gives -0.14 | 26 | 36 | 35.8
